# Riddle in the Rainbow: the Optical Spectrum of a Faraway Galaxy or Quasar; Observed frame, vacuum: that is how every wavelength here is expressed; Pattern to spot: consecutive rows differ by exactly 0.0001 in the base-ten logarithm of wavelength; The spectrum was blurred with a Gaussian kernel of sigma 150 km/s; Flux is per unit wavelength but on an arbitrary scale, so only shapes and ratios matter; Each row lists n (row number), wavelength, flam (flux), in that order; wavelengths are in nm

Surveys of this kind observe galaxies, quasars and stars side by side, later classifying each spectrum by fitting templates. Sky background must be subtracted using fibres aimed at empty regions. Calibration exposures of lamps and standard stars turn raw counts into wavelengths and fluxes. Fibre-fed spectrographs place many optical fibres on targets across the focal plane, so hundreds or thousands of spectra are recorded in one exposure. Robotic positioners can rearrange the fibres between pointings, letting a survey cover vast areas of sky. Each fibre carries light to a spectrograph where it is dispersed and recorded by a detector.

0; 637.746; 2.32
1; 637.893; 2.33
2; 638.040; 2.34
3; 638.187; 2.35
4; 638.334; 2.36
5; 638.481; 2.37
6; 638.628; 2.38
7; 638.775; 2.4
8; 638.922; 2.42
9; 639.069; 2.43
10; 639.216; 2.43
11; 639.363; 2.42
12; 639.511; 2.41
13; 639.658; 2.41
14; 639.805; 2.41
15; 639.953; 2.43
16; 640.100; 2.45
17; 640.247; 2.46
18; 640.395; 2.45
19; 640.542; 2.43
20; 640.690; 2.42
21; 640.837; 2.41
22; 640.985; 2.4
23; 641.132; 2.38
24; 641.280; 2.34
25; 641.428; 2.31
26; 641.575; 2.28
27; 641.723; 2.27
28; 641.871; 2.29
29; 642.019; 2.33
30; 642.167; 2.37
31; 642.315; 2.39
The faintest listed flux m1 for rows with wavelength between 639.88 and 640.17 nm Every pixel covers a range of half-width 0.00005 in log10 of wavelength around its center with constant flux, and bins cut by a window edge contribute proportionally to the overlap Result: 2.43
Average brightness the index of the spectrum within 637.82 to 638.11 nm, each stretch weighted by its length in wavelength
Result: 2.33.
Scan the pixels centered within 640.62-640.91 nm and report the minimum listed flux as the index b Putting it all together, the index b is 2.41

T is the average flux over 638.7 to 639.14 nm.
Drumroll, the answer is 2.42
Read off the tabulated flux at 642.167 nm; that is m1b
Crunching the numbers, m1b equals 2.37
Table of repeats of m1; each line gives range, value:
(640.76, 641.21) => 2.38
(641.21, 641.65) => 2.28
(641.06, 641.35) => 2.34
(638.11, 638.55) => 2.35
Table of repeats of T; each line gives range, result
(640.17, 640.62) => 2.45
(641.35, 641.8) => 2.29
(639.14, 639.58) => 2.42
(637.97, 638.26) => 2.34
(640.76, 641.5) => 2.37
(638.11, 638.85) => 2.37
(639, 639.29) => 2.43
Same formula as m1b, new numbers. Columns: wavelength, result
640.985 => 2.4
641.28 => 2.34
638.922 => 2.42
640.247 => 2.46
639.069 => 2.43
